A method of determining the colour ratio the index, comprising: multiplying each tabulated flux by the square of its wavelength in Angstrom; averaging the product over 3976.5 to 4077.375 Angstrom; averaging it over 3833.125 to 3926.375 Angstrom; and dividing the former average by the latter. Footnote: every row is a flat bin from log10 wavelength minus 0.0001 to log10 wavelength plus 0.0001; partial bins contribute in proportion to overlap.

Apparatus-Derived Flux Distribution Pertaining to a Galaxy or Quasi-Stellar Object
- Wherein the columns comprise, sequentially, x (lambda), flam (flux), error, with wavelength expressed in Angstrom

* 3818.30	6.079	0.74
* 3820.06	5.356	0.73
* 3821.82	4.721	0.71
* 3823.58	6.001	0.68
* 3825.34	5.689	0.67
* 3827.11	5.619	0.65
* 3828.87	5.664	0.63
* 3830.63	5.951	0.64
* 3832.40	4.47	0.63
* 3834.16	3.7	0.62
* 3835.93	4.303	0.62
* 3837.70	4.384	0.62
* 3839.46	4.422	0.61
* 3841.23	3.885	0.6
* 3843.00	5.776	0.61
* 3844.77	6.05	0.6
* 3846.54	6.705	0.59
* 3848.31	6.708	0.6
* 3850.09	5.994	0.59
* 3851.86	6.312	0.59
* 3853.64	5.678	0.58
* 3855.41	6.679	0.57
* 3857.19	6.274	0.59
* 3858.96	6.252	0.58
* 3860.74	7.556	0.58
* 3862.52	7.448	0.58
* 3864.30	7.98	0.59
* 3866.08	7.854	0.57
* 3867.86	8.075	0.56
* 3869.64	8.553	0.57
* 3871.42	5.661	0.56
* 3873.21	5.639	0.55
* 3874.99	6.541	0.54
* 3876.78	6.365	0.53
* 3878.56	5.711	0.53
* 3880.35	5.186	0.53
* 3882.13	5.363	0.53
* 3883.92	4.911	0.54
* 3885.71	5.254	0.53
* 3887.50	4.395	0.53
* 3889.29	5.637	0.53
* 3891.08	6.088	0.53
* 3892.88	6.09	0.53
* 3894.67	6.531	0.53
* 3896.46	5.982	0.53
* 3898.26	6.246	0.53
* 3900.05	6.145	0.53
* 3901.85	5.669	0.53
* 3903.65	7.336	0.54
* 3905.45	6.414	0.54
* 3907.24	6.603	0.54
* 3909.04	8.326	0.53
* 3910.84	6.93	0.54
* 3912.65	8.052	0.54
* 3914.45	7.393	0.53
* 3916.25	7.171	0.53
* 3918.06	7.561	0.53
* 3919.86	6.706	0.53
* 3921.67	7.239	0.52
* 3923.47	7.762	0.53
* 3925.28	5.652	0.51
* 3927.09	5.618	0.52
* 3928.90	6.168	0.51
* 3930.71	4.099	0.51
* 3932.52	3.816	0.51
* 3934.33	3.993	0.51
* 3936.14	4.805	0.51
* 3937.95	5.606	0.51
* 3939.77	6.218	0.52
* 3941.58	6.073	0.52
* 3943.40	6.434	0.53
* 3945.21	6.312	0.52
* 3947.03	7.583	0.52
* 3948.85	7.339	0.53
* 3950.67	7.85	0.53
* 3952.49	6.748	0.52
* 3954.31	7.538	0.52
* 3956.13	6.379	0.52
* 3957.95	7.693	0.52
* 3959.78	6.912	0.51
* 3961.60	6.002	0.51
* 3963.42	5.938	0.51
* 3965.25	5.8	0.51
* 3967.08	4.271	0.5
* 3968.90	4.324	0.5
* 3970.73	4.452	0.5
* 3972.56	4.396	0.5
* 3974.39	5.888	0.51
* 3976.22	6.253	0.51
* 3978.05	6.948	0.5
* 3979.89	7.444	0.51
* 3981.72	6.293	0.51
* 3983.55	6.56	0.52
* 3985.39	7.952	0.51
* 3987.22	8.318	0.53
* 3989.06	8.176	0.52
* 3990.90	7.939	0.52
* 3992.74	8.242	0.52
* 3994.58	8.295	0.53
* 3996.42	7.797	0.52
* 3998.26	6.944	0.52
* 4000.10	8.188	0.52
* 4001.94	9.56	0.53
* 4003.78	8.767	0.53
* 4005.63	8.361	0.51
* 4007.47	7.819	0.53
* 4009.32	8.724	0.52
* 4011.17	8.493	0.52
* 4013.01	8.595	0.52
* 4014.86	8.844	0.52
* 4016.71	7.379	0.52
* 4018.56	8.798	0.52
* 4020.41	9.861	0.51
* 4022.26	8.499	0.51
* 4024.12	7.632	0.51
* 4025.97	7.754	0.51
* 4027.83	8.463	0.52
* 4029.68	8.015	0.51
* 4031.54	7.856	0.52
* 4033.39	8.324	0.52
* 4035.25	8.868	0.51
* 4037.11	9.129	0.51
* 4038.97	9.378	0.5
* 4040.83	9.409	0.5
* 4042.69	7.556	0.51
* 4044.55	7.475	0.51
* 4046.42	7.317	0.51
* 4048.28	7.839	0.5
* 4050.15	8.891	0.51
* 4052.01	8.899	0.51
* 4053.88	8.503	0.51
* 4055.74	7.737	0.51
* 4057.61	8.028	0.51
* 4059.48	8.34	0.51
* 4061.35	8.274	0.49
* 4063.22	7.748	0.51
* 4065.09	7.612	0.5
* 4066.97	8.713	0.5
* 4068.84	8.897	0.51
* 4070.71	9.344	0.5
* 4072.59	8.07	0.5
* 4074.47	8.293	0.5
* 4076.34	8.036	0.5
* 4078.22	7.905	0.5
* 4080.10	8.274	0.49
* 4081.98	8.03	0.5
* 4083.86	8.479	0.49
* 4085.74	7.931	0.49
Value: 1.40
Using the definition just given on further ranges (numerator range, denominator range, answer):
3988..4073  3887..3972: 1.40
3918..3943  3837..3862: 1.01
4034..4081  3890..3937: 1.42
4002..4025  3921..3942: 1.60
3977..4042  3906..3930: 1.23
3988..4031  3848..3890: 1.41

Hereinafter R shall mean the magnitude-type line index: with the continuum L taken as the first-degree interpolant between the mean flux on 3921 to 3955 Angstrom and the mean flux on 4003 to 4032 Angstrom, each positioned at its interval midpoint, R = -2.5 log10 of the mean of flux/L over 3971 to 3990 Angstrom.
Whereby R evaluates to 0.09 mag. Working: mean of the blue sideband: 6.14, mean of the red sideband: 8.37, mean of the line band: 6.74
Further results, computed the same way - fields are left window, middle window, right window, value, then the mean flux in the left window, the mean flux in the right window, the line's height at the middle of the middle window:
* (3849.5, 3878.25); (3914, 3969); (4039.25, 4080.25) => 0.18 mag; 6.79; 8.25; 7.37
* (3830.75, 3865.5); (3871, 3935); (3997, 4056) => 0.08 mag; 5.84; 8.38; 6.62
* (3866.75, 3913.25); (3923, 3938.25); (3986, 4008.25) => 0.32 mag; 6.29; 8.2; 7.02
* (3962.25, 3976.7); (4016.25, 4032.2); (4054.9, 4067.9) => -0.20 mag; 5.15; 8.06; 6.88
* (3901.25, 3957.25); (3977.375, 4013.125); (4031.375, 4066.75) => -0.07 mag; 6.51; 8.29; 7.49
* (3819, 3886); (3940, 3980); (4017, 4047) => 0.18 mag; 5.92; 8.39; 7.4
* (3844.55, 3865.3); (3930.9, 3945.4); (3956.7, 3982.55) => 0.15 mag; 6.66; 5.91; 6.11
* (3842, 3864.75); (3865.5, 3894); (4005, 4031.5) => 0.13 mag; 6.53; 8.36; 6.82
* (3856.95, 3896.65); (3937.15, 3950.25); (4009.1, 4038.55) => 0.12 mag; 6.33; 8.46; 7.3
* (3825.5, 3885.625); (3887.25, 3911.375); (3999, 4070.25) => 0.04 mag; 5.98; 8.39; 6.57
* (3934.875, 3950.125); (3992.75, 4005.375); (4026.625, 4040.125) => -0.08 mag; 6.28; 8.57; 7.71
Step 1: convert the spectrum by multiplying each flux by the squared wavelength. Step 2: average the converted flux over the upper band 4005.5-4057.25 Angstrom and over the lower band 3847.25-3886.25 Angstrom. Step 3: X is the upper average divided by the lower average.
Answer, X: 1.4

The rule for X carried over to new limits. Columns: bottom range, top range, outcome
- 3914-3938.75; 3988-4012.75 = 1.44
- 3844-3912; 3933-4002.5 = 1.09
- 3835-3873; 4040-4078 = 1.45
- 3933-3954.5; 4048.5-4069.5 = 1.40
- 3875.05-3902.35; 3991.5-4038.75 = 1.56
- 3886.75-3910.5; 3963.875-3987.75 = 1.00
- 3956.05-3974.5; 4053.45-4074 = 1.56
